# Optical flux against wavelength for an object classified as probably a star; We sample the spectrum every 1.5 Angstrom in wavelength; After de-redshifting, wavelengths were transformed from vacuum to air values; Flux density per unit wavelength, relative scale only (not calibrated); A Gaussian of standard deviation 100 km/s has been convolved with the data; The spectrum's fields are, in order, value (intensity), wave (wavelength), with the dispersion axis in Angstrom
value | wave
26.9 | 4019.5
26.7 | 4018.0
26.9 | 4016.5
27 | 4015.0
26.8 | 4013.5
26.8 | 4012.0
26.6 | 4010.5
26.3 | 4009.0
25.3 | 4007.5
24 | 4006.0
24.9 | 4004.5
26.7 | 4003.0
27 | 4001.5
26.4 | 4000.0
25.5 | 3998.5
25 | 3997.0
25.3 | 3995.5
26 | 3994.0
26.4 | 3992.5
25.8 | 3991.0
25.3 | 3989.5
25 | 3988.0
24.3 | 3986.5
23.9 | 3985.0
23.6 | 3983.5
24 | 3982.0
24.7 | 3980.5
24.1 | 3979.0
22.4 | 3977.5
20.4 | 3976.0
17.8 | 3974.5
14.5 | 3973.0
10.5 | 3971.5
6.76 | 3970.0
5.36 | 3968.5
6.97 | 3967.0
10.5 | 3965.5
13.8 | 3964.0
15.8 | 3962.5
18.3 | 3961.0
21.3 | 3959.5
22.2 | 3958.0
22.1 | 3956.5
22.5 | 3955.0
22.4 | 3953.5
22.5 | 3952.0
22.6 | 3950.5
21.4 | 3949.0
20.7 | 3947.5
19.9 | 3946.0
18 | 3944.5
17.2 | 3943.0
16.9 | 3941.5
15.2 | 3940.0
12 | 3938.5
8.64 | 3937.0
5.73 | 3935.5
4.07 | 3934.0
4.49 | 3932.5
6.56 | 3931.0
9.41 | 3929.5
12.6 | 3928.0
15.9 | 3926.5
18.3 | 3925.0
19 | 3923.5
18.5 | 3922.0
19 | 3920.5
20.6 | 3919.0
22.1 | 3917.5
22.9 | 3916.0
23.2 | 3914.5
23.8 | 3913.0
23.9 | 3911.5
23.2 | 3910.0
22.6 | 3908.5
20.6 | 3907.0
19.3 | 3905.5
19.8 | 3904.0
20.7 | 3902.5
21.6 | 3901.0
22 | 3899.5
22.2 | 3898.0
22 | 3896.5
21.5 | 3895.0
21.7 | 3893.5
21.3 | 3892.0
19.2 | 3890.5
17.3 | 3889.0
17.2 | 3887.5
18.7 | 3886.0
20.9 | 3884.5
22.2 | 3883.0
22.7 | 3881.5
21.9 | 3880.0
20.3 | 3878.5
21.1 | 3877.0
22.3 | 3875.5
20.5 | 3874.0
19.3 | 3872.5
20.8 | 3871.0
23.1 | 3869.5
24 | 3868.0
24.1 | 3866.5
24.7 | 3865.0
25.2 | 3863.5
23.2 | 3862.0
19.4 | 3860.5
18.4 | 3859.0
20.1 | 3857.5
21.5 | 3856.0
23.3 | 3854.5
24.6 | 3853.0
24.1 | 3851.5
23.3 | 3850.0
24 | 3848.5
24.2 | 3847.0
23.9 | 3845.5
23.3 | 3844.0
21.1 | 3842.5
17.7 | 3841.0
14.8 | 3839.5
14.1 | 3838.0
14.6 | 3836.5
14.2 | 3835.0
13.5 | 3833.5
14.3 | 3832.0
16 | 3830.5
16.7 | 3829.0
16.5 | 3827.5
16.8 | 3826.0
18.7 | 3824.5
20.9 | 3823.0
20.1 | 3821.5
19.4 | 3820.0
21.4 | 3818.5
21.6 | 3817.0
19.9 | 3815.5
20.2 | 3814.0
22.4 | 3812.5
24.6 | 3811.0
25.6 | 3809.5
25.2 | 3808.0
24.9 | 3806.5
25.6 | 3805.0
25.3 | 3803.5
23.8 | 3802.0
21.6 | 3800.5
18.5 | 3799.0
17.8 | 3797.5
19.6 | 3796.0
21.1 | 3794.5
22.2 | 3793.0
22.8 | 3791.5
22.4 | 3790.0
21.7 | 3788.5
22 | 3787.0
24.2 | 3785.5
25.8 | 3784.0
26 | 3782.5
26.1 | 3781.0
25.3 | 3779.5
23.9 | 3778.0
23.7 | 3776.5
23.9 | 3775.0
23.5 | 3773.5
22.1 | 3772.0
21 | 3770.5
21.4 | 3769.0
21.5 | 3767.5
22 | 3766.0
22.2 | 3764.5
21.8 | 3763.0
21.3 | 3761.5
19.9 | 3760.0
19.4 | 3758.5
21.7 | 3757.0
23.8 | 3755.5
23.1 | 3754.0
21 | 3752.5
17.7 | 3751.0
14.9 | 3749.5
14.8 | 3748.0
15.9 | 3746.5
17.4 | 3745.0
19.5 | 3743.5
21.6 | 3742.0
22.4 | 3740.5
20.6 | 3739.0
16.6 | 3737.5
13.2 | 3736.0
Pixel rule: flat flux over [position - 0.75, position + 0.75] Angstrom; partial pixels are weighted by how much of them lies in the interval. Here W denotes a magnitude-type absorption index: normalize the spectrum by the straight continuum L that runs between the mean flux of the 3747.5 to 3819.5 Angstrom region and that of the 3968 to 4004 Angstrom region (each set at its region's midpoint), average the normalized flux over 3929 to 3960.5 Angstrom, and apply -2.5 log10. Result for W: 0.35 mag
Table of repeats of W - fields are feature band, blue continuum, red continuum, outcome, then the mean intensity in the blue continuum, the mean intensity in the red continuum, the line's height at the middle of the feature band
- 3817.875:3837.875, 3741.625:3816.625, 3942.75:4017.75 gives 0.27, 21.9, 21.7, 21.8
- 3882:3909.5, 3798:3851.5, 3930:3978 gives -0.18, 20.3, 15.2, 17.5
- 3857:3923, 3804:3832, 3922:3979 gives -0.19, 20.8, 15.4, 17.9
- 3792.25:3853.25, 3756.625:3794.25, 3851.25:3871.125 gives 0.11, 22.7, 22.6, 22.7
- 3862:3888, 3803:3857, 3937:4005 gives -0.07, 20.5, 20.2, 20.4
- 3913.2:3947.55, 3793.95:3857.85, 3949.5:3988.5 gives 0.25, 20.5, 18.8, 19.2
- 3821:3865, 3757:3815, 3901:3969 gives 0.05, 22.7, 17.3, 20.6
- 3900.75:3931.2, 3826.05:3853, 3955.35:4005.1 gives 0.02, 18.7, 20.7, 19.8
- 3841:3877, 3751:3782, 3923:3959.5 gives -0.18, 22.3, 15.9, 19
